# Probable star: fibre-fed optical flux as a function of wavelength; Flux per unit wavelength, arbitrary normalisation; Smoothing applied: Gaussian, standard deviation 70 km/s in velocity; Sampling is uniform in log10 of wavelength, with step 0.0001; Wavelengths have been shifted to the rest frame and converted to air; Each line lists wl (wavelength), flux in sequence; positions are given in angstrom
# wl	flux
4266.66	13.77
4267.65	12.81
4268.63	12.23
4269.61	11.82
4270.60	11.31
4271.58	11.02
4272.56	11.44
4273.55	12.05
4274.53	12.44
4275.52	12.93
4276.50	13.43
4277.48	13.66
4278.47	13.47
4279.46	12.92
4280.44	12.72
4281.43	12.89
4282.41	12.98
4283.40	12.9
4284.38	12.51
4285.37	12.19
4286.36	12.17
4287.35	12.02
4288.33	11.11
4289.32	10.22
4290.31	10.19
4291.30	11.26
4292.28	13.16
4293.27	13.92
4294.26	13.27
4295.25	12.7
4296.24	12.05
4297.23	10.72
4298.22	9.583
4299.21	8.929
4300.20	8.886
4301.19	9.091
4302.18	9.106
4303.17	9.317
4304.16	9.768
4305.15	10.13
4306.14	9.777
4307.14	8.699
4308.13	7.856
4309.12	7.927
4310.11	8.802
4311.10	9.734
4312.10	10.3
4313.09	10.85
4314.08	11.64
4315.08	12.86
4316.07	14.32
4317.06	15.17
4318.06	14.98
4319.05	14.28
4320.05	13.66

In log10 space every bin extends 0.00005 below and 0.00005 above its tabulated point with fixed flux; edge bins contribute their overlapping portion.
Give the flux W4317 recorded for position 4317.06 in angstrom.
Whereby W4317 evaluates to 15.17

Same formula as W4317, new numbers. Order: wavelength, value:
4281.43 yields 12.89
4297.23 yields 10.72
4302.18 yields 9.106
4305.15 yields 10.13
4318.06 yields 14.98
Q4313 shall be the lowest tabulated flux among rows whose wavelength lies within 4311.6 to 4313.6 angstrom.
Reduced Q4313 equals 10.3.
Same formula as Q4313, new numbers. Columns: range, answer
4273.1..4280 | 12.05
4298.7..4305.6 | 8.886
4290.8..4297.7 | 10.72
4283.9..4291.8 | 10.19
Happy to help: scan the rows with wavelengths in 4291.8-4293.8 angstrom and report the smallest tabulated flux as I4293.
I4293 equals 13.16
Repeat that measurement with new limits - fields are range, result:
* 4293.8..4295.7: 12.7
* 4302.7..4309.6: 7.856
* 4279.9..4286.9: 12.17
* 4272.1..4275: 11.44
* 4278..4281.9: 12.72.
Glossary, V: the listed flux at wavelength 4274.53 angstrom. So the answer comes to 12.44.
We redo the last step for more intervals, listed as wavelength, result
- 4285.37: 12.19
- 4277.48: 13.66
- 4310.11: 8.802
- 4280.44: 12.72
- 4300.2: 8.886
